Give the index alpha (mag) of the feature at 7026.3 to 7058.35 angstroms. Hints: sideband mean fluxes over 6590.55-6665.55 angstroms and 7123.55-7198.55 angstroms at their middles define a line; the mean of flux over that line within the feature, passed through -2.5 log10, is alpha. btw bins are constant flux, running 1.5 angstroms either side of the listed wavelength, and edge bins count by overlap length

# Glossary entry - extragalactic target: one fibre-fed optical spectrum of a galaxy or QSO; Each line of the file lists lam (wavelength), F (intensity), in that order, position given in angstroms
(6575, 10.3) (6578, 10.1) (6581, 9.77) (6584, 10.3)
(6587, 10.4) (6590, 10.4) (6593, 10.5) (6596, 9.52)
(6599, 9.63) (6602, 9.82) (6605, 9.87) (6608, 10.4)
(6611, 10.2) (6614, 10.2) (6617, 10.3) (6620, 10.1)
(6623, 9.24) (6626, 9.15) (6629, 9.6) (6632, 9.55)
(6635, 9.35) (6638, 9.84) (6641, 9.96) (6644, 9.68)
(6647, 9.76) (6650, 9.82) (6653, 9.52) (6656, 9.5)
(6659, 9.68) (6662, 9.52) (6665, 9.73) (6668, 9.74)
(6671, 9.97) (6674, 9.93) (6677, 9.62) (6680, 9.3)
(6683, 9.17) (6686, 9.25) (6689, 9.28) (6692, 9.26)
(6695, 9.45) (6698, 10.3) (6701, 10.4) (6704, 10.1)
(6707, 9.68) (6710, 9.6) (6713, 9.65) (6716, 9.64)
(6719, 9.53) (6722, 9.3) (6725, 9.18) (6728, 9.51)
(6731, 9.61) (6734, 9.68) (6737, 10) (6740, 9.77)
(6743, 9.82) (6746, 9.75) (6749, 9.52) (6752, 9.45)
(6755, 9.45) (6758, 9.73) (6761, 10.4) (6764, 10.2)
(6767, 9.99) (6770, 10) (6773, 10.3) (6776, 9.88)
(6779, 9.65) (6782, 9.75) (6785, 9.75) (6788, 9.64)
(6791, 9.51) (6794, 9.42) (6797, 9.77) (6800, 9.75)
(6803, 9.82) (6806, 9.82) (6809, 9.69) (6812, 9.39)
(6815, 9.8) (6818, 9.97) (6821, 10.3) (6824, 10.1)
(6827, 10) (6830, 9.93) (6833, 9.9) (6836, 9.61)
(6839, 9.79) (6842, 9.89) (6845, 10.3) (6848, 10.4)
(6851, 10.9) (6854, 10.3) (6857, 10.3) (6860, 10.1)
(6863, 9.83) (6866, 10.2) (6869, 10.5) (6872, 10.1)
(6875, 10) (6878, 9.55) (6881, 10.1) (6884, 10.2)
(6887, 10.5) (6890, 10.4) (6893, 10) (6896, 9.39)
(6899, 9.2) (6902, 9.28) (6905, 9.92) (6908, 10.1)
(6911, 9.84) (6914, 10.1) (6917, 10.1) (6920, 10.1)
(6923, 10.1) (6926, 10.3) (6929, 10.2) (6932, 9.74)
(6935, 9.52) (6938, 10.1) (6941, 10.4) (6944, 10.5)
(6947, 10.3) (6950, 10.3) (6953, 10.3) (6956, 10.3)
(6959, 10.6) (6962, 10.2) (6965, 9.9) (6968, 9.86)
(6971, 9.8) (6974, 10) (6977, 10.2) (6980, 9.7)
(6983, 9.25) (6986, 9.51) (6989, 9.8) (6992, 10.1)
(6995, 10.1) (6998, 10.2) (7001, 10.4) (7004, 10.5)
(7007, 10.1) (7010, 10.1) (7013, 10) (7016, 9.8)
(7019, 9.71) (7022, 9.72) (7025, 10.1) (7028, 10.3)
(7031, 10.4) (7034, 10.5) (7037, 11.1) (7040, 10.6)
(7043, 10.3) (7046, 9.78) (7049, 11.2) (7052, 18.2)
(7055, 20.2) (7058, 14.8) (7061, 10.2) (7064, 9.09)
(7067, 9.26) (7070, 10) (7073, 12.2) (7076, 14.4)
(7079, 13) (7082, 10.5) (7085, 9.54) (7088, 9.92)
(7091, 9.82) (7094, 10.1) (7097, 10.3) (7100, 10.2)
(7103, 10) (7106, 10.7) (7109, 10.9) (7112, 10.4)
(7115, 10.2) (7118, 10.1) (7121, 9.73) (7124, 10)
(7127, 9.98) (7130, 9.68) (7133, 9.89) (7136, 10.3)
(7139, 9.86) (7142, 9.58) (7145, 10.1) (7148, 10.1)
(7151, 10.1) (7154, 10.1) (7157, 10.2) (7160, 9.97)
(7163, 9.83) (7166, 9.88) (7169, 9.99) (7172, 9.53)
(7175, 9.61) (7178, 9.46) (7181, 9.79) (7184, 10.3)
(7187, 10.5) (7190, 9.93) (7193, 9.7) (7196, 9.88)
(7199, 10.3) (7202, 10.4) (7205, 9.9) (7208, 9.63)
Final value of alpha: -0.24 mag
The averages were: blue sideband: 9.79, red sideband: 9.93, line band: 12.4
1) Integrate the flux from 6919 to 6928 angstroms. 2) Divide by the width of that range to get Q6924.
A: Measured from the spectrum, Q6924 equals 10.2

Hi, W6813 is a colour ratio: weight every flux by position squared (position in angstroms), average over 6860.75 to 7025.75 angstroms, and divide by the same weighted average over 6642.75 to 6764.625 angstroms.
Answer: 1.11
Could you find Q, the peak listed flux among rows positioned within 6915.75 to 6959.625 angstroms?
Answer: 10.6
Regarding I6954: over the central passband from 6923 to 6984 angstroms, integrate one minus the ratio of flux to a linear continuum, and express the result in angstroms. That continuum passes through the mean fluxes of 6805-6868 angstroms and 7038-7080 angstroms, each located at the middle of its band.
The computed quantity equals 6.32 angstroms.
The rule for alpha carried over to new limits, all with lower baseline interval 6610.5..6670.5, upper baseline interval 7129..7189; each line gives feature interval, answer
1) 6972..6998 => 0.00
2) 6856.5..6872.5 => -0.04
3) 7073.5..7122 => -0.08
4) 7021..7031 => -0.02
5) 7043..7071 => -0.25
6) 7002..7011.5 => -0.04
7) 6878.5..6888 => -0.04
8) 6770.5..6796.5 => 0.00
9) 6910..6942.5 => -0.02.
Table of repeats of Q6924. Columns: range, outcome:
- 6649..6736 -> 9.62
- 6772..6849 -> 9.84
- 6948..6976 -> 10.1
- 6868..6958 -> 10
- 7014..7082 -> 11.5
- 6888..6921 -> 9.86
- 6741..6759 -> 9.62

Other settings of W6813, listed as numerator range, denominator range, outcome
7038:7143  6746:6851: 1.21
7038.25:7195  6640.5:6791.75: 1.23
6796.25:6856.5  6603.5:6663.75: 1.08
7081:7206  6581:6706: 1.18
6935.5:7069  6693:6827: 1.17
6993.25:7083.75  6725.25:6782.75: 1.24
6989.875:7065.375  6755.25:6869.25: 1.19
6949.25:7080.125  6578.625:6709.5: 1.23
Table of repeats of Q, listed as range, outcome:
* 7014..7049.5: 11.2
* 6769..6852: 10.9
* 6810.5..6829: 10.3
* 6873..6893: 10.5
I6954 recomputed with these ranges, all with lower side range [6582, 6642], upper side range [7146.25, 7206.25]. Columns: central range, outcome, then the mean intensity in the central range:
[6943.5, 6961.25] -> -0.7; 10.4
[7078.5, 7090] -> -0.6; 10.5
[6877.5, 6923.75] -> 0.0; 9.94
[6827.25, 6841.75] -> 0.2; 9.83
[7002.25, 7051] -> -1.9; 10.3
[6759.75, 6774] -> -0.3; 10.2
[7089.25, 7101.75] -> -0.2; 10.1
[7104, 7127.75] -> -0.7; 10.3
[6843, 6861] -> -0.8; 10.4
